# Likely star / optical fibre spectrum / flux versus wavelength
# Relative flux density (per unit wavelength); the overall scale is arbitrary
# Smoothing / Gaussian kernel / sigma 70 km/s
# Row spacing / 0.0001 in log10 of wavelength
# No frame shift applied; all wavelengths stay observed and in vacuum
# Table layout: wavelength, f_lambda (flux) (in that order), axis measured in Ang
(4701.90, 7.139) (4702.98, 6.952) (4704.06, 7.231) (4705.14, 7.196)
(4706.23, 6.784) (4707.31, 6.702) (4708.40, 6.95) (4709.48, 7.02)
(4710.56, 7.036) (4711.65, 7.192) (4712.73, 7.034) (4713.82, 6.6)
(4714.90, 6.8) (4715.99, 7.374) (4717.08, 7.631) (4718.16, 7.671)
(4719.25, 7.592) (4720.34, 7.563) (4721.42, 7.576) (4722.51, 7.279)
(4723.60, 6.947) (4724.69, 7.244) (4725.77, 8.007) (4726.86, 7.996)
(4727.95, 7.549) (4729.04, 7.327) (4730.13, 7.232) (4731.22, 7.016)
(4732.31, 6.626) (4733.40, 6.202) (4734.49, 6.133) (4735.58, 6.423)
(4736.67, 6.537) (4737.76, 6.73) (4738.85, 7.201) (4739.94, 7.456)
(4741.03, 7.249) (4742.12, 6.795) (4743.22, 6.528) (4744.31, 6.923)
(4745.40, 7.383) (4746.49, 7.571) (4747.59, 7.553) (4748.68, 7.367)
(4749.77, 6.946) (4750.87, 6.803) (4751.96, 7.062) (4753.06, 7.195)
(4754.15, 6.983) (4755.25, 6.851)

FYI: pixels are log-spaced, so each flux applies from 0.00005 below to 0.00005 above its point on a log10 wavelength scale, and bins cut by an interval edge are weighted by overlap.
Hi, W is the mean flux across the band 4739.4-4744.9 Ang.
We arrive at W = 6.99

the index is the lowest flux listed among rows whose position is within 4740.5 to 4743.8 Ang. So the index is 6.528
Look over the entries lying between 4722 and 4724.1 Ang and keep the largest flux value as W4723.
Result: 7.279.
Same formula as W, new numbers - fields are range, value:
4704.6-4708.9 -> 6.9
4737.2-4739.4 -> 6.97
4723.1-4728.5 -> 7.56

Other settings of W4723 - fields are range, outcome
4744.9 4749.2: 7.571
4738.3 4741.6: 7.456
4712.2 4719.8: 7.671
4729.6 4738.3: 7.232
